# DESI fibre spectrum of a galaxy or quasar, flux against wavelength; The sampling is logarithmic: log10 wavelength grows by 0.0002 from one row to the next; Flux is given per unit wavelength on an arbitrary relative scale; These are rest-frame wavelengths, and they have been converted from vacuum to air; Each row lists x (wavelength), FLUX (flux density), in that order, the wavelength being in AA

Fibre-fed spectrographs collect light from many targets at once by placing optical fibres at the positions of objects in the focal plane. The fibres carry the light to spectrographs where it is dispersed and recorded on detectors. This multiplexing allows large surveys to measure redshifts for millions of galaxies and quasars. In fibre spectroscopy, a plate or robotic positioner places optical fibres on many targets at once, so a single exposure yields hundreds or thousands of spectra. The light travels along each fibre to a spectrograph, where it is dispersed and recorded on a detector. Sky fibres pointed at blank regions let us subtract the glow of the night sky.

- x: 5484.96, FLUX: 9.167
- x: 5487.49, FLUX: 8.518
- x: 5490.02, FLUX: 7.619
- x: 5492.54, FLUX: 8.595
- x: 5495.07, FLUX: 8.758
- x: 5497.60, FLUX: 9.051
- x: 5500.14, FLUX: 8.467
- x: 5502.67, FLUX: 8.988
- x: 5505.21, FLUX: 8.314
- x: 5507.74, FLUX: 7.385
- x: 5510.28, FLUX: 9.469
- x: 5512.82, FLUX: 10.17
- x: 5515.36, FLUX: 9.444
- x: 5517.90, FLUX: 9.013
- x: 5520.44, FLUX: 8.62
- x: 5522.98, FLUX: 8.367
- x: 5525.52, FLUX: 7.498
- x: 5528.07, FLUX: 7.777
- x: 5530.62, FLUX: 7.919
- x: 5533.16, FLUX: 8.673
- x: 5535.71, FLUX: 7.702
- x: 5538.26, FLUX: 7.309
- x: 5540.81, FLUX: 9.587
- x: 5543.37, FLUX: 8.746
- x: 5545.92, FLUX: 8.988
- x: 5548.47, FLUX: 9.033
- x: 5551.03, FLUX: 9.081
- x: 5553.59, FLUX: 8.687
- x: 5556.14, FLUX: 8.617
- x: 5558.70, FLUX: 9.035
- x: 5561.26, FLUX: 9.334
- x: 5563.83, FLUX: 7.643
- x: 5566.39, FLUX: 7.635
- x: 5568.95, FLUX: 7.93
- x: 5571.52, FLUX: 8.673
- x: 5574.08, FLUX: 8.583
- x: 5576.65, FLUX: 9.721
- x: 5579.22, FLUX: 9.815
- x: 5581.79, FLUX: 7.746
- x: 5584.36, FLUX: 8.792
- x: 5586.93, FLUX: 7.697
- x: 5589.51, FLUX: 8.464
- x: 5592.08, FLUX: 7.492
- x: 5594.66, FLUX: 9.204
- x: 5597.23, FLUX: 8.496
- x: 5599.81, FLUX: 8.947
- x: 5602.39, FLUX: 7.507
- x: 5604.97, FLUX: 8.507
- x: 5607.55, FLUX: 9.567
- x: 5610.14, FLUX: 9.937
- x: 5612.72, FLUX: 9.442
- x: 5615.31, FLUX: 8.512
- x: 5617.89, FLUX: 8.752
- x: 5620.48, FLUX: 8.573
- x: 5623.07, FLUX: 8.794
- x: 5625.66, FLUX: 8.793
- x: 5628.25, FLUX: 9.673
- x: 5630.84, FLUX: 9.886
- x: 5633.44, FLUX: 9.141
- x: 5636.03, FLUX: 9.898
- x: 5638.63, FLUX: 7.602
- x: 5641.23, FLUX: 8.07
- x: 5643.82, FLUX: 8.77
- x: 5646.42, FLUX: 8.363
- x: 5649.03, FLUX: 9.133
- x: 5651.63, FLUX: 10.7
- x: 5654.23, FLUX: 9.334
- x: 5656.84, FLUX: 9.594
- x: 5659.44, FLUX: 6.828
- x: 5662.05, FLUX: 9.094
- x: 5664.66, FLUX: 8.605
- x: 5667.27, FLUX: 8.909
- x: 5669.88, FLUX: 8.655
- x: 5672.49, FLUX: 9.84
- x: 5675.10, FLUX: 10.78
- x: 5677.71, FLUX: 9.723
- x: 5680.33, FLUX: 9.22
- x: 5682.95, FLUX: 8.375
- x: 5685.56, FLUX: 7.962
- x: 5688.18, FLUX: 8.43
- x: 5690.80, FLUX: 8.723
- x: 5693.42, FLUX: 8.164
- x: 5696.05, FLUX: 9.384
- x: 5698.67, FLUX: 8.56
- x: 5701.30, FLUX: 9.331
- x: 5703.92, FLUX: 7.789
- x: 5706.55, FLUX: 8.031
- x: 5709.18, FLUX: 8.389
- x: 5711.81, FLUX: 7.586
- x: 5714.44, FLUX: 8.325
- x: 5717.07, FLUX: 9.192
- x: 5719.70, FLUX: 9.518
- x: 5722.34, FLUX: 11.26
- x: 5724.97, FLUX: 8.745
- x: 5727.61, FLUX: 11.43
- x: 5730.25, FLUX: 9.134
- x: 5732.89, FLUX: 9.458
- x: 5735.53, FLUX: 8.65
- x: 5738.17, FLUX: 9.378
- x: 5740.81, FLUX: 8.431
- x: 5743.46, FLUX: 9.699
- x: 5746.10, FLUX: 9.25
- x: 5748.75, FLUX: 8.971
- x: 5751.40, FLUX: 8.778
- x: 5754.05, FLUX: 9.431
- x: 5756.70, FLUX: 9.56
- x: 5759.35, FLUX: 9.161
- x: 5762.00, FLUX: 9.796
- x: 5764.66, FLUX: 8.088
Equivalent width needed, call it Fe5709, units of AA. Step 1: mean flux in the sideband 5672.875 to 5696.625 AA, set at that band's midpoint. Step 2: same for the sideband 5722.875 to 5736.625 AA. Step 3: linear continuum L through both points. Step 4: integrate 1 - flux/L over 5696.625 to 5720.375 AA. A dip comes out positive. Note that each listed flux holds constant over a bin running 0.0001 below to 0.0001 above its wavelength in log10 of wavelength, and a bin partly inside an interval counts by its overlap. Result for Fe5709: 2.0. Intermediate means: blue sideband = 8.99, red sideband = 9.6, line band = 8.53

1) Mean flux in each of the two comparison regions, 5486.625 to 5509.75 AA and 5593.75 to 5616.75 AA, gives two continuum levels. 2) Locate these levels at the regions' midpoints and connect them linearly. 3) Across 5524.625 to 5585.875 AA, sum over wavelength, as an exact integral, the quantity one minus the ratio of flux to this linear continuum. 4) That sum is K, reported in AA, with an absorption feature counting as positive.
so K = 1.14 AA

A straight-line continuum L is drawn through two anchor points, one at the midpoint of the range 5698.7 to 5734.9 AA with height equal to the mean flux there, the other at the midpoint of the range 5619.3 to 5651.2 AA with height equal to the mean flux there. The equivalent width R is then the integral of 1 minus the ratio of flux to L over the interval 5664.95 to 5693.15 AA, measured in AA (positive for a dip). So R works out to 0.0 AA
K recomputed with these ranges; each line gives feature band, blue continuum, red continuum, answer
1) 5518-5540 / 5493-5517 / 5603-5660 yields 2.1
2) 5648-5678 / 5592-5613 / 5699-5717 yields -2.5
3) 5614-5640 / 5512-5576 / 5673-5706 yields -0.7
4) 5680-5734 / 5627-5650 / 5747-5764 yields 1.3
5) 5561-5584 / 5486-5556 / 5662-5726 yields 0.4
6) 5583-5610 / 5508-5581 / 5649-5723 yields 0.7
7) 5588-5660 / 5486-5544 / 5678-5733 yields -1.1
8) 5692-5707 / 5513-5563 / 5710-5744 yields 1.0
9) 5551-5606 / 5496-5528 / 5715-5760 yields 2.4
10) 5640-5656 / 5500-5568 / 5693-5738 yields -0.4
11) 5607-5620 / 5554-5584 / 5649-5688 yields -0.5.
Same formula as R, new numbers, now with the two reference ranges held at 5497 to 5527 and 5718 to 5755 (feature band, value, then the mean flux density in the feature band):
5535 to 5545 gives 0.47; 8.39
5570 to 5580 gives -0.25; 9.14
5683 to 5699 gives 1.32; 8.53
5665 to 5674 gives 0.10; 9.12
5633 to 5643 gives 0.52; 8.65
